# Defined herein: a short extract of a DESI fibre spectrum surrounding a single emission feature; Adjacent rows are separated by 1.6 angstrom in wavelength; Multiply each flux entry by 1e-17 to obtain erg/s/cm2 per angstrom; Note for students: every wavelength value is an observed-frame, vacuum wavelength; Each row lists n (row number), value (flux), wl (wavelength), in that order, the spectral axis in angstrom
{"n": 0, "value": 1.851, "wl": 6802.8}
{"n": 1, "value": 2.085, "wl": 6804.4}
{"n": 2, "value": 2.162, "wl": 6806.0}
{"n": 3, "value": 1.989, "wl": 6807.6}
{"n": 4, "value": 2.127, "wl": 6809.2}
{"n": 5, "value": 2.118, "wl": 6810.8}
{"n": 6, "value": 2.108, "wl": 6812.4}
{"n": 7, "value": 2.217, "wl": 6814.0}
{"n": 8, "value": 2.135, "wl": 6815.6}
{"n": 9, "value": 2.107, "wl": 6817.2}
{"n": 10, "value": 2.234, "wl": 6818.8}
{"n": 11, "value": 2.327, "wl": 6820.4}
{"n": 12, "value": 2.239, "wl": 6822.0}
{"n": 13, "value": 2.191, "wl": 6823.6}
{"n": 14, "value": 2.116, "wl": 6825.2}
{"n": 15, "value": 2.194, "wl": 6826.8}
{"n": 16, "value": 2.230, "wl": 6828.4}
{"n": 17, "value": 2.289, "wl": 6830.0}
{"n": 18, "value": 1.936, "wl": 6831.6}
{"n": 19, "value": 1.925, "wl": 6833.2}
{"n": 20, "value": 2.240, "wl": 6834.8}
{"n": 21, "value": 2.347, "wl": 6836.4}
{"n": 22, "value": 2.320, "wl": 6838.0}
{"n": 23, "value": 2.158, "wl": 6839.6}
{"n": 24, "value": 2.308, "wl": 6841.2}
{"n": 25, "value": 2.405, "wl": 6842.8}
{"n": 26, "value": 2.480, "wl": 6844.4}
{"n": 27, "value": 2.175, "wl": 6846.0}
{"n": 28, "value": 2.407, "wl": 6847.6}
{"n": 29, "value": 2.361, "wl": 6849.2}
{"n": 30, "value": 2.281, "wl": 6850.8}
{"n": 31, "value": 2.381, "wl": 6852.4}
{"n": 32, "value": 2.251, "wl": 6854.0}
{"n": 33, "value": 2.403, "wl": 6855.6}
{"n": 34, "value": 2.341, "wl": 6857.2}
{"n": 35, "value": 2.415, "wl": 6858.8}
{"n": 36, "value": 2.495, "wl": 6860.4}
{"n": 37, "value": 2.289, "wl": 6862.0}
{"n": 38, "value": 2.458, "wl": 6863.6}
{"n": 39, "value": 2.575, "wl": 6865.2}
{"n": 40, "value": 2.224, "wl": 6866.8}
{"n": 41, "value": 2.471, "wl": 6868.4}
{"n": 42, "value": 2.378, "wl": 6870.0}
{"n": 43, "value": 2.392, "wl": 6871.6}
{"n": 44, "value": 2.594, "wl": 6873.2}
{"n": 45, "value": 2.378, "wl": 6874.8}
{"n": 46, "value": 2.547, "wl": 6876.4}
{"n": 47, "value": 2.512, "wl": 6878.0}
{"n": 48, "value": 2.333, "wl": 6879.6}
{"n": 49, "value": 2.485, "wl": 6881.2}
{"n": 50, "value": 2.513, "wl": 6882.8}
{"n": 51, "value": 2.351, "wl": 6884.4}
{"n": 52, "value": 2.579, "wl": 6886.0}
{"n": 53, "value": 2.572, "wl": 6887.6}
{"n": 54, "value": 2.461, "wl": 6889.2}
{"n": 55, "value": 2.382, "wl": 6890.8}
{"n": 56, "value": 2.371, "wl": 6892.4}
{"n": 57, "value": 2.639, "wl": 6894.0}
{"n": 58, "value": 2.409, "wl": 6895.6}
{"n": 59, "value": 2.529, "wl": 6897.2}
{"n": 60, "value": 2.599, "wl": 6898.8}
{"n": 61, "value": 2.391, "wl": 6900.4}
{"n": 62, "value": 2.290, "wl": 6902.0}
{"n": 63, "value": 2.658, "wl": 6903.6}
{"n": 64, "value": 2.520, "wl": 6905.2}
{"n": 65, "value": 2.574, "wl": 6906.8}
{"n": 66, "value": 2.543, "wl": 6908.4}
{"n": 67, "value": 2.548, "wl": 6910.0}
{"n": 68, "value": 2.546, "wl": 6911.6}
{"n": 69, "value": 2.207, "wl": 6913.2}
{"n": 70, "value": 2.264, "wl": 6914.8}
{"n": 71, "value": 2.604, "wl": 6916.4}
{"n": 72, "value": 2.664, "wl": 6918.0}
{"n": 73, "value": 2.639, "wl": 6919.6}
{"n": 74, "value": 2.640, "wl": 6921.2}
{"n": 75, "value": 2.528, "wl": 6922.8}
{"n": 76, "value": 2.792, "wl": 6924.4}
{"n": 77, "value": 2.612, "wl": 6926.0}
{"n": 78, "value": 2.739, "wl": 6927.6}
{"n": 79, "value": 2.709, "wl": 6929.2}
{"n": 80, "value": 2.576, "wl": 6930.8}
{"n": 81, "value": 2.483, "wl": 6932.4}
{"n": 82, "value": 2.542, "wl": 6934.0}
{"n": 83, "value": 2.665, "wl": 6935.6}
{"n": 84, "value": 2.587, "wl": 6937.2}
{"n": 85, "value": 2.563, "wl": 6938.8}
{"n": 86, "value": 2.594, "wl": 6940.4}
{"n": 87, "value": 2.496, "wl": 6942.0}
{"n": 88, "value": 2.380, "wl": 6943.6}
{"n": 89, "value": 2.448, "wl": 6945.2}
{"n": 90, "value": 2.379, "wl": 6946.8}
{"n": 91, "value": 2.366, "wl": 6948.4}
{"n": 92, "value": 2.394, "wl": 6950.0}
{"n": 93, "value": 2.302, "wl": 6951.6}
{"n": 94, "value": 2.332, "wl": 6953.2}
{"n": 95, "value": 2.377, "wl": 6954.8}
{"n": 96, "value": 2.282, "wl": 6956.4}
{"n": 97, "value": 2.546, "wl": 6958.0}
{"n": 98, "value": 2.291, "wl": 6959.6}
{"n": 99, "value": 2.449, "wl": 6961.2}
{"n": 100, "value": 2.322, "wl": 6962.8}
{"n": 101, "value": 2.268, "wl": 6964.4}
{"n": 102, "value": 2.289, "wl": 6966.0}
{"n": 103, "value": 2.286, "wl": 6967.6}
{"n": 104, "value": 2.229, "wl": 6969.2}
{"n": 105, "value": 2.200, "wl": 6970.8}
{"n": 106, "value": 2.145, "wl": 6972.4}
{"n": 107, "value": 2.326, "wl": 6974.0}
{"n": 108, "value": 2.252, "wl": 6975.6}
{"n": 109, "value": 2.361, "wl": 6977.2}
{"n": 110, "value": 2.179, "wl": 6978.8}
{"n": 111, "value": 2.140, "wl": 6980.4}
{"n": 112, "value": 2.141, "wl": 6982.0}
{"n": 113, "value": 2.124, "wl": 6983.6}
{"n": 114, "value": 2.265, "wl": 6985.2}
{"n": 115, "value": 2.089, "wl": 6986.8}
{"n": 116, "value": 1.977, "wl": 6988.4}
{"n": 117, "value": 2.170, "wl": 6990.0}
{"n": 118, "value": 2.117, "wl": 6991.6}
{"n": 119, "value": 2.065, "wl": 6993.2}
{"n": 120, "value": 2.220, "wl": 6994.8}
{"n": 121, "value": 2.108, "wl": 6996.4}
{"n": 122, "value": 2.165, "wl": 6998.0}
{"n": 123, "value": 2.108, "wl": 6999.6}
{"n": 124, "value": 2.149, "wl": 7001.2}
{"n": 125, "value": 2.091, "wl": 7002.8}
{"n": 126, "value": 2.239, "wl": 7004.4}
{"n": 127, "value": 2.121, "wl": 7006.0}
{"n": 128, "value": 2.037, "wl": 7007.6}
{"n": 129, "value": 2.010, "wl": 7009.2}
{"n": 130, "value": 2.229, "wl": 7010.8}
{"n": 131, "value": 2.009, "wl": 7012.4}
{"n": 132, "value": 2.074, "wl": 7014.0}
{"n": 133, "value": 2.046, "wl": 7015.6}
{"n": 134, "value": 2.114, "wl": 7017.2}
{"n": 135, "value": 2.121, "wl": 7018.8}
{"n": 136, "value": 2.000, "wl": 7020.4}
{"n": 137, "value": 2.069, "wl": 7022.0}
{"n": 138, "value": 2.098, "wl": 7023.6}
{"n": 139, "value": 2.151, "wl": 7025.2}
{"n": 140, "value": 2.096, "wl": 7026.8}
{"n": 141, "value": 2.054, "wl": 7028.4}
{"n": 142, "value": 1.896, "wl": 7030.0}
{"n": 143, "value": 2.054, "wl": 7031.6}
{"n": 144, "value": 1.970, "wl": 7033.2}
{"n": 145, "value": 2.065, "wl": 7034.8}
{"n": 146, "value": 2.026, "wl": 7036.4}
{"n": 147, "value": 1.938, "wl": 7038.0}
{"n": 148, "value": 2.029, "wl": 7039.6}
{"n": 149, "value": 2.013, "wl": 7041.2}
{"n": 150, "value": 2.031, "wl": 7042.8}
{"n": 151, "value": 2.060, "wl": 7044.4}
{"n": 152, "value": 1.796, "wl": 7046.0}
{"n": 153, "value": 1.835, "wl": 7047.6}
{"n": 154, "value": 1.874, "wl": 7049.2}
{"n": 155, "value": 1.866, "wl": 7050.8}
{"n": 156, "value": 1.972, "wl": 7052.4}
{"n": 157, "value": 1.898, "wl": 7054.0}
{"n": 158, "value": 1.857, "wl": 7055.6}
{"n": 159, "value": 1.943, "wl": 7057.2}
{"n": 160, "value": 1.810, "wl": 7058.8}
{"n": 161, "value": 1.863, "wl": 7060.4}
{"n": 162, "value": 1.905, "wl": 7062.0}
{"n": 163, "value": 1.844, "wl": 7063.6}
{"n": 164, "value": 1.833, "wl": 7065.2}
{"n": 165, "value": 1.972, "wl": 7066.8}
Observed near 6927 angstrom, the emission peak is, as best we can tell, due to C III] 1909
